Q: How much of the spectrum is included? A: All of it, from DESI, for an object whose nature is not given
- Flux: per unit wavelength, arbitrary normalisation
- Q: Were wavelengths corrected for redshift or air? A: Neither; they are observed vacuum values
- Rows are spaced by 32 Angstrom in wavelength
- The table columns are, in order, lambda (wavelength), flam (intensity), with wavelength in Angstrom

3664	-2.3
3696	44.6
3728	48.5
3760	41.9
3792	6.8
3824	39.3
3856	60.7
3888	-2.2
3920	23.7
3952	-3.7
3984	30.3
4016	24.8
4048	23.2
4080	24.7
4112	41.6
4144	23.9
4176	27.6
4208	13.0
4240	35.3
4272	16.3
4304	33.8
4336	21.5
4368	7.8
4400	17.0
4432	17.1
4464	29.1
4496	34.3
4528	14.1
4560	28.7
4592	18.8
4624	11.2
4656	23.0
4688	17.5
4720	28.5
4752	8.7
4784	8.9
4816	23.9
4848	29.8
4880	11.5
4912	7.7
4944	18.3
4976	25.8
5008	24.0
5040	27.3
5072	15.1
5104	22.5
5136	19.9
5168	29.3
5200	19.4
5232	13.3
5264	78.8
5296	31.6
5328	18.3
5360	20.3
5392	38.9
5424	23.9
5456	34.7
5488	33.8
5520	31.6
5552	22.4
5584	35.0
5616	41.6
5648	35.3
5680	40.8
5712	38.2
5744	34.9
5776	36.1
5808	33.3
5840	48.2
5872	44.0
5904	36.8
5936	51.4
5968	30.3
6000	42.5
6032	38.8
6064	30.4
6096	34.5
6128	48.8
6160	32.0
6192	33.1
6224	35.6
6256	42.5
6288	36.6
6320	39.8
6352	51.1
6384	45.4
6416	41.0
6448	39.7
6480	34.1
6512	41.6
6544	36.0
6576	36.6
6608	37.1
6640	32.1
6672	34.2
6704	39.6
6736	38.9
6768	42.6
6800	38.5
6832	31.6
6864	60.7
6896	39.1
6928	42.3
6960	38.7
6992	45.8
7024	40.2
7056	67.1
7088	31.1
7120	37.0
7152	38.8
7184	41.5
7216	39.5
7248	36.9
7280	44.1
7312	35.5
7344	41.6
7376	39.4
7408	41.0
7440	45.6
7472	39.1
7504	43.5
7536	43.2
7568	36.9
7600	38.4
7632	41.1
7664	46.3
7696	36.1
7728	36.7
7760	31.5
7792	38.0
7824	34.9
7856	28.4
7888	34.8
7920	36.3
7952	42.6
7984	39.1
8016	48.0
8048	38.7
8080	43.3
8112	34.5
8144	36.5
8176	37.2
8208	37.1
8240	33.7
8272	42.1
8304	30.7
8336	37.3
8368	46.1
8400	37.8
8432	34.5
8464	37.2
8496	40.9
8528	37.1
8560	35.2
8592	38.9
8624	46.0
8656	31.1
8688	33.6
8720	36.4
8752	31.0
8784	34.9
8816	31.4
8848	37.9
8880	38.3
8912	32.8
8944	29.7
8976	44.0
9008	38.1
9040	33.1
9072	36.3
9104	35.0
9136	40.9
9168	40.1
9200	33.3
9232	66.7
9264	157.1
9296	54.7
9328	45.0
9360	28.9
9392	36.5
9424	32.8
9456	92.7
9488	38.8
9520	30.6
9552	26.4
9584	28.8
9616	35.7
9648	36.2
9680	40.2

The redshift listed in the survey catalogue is 0.409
